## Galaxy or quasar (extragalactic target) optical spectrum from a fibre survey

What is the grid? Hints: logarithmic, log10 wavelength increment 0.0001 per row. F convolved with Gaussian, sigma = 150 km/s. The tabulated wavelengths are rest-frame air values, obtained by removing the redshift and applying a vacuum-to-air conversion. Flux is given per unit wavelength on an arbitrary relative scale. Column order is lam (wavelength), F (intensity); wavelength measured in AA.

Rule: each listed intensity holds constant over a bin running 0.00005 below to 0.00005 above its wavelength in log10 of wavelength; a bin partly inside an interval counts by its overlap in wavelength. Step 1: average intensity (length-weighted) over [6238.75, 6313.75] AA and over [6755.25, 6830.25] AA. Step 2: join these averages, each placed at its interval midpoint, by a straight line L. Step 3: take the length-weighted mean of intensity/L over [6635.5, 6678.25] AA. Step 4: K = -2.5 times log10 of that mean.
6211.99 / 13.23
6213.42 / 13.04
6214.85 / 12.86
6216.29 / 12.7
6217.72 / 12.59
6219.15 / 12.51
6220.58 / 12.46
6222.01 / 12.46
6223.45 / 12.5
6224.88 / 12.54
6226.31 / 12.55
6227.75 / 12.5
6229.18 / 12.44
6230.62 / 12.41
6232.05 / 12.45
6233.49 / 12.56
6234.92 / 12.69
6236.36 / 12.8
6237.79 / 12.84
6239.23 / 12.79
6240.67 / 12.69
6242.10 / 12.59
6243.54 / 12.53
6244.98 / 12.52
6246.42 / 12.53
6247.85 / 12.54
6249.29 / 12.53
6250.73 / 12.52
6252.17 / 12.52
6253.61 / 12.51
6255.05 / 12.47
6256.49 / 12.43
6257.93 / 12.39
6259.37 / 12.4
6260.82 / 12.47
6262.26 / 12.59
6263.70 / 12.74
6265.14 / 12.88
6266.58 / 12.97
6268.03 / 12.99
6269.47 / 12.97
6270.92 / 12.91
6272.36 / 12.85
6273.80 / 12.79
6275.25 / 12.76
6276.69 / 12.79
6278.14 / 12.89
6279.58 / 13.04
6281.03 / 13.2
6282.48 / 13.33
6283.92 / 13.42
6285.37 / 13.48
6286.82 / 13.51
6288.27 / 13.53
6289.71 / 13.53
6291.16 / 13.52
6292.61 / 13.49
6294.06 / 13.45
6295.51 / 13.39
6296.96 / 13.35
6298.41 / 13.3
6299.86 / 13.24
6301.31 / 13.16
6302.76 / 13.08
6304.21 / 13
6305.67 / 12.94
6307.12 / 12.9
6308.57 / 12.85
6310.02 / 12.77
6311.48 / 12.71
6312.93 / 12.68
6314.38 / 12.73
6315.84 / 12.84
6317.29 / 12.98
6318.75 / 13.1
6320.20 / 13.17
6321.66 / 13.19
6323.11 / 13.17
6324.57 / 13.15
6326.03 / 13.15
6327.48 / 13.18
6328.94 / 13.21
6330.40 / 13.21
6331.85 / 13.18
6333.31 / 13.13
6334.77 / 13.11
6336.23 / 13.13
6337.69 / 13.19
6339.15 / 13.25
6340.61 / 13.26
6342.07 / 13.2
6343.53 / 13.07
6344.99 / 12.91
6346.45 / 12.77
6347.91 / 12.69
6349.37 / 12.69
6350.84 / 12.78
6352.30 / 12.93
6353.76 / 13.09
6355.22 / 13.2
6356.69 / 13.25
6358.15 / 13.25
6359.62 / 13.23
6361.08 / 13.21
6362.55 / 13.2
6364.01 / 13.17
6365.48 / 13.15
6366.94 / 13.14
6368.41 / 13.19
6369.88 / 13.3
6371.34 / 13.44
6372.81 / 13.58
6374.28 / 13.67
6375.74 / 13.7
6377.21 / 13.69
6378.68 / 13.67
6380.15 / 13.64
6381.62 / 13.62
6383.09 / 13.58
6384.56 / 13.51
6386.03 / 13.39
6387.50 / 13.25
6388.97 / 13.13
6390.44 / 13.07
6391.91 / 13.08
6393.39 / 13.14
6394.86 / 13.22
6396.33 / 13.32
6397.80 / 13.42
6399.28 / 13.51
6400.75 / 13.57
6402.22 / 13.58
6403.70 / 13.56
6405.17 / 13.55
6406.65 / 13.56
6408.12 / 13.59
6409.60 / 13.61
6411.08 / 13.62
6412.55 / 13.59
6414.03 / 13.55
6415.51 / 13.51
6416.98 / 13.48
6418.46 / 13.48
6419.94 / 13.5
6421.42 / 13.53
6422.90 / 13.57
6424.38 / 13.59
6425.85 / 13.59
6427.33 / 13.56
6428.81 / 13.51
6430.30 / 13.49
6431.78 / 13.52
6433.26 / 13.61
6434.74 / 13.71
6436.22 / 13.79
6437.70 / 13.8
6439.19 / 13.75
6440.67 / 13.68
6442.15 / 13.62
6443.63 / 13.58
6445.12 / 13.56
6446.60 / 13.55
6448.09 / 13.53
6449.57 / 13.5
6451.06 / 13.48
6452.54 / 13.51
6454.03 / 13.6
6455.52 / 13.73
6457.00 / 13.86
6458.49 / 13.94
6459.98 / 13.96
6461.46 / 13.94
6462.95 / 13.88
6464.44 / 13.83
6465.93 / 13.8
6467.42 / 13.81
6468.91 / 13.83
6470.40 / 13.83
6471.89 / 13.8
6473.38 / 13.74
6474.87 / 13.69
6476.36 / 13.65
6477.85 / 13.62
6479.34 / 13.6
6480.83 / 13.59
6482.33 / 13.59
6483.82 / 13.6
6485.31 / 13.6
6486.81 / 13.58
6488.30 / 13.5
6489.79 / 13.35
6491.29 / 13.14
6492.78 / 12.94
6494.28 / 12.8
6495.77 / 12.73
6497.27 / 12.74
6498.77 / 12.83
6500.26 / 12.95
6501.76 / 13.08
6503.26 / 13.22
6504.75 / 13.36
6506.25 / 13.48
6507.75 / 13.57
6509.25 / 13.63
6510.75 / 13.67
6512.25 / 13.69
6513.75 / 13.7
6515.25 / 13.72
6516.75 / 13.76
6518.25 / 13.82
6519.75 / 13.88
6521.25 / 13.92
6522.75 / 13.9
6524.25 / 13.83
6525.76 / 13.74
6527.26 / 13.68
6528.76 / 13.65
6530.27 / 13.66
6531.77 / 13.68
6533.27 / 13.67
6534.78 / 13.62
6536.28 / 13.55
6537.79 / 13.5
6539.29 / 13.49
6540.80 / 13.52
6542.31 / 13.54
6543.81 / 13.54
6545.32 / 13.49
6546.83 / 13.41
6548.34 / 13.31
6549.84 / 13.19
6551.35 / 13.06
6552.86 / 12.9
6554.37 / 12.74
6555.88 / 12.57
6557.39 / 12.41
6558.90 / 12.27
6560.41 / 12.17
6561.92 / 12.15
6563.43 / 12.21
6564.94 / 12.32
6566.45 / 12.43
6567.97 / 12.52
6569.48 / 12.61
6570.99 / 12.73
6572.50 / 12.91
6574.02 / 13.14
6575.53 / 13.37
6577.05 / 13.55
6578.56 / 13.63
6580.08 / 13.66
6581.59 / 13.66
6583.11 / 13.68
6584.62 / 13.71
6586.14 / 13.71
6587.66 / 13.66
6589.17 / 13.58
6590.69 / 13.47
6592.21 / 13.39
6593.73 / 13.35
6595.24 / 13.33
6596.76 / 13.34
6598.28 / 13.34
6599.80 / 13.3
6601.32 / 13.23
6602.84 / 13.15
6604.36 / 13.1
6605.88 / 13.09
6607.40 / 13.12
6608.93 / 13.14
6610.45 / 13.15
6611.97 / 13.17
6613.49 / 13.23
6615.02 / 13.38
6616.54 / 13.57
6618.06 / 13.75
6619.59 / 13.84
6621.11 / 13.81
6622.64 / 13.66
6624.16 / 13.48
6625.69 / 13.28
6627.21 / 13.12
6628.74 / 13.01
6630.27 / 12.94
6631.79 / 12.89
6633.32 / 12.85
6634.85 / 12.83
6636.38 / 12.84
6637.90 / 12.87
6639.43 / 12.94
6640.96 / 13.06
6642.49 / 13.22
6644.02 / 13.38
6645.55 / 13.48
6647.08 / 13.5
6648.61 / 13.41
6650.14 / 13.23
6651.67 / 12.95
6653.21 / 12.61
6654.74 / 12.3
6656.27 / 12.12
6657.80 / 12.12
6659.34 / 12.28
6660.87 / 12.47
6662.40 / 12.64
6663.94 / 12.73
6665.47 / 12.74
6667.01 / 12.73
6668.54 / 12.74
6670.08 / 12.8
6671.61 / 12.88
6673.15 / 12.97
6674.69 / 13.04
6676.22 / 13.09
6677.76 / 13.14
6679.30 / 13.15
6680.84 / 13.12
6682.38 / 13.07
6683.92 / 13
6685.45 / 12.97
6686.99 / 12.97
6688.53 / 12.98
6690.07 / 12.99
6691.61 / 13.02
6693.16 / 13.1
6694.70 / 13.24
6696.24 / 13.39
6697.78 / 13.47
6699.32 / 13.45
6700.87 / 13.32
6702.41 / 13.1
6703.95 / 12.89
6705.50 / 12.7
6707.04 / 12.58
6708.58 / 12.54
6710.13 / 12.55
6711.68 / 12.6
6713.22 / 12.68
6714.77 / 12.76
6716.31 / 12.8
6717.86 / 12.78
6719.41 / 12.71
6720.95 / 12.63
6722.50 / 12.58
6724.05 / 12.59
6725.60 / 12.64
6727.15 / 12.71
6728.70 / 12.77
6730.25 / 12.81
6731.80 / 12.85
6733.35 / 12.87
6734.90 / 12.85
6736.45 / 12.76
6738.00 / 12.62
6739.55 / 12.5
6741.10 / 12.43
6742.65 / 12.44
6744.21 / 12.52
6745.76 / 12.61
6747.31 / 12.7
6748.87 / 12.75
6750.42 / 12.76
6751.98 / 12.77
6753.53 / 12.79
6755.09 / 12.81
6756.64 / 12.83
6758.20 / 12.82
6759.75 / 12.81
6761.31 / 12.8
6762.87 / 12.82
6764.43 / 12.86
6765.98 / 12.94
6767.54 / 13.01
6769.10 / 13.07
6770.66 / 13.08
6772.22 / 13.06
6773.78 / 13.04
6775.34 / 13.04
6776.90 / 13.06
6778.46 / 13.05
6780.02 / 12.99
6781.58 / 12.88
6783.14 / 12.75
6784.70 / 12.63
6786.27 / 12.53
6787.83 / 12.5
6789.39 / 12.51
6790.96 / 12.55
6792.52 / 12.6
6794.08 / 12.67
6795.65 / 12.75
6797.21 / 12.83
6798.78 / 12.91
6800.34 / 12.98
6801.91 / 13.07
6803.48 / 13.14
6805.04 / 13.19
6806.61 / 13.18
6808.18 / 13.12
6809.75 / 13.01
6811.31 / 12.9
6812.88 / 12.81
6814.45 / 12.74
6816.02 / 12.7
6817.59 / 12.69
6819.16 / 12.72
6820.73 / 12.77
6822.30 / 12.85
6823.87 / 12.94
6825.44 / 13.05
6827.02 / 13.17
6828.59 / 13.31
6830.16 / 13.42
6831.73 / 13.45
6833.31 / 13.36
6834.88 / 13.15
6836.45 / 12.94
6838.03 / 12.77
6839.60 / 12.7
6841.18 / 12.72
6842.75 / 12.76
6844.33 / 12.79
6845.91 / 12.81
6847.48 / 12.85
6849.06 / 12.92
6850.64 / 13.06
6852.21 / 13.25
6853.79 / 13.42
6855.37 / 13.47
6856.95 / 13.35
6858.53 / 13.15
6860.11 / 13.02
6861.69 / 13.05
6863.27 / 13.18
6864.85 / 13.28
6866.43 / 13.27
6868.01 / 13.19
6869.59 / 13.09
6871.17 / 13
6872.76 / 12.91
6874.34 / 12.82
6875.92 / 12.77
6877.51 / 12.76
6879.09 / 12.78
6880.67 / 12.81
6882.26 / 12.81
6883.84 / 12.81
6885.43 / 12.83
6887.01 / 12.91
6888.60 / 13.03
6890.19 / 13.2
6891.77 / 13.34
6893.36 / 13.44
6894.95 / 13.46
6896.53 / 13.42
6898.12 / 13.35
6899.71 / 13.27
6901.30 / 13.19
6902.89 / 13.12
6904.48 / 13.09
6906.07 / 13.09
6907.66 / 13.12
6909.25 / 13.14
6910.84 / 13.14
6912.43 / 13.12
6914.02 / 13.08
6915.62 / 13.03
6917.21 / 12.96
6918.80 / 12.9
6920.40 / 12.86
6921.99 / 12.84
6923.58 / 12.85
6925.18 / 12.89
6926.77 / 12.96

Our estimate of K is 0.00 mag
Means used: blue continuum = 12.9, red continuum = 12.9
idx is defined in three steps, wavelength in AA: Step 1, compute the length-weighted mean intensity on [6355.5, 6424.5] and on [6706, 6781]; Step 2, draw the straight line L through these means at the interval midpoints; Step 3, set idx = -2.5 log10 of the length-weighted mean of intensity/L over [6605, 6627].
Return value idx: -0.03 mag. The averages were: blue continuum 13.4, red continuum 12.8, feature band 13.4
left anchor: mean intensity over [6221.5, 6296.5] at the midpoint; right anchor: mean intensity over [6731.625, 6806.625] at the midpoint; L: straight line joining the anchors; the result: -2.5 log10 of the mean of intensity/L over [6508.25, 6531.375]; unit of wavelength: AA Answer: -0.08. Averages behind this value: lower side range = 12.8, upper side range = 12.8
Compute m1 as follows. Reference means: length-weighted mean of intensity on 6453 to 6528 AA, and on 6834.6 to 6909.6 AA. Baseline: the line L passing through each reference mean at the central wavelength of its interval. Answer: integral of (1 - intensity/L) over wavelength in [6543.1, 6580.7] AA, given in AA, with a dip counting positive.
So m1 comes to 1.64 AA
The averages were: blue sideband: 13.6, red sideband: 13.1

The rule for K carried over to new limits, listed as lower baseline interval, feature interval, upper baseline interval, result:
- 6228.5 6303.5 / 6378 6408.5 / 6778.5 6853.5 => -0.04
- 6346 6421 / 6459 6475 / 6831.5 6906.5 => -0.04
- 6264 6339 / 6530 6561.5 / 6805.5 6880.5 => -0.01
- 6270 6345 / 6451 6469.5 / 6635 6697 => -0.06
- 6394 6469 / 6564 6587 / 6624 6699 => 0.00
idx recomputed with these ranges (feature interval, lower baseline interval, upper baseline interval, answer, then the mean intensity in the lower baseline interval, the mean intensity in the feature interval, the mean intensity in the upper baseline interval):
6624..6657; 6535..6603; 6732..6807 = 0.00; 13.2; 13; 12.8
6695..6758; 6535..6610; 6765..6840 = 0.02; 13.2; 12.8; 12.9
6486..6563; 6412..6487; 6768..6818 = 0.01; 13.7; 13.3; 12.9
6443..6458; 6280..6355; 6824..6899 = -0.04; 13.1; 13.6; 13.1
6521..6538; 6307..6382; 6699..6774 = -0.06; 13.1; 13.7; 12.8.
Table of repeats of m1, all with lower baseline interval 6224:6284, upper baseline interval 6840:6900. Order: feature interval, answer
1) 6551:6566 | 0.5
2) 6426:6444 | -1.2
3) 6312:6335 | -0.6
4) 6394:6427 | -1.9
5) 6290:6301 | -0.6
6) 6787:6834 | 0.3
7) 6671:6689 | -0.1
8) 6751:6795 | 0.6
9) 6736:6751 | 0.4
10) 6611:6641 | -0.7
